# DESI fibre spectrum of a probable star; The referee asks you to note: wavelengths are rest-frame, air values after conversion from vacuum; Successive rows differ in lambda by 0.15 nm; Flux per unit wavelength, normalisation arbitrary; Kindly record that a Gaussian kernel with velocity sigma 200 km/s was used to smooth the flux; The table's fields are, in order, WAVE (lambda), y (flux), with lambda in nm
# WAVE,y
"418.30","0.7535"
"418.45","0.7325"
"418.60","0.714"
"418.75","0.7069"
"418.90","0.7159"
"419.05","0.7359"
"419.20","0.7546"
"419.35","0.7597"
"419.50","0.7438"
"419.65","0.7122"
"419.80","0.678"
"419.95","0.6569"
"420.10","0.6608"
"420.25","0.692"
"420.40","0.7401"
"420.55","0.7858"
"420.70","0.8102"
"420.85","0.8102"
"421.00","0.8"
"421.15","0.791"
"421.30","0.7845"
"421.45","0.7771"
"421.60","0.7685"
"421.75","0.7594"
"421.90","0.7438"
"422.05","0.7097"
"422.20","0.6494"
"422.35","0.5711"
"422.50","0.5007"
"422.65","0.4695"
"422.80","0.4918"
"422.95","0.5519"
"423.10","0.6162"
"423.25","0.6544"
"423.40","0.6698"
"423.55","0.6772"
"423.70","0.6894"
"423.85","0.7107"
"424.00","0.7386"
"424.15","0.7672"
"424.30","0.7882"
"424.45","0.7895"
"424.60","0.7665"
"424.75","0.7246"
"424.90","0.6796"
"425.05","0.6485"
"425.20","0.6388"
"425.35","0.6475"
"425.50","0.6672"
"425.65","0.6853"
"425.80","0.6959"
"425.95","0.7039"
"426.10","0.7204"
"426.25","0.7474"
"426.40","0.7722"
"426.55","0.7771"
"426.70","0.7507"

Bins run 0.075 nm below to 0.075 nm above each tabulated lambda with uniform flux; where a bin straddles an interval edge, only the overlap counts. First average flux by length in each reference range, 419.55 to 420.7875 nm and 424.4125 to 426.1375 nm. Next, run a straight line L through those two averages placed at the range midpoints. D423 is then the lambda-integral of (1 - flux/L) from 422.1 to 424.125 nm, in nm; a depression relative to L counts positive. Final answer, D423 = 0.244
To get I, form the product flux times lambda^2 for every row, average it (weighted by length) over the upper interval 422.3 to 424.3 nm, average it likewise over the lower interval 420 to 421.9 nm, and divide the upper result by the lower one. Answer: 0.8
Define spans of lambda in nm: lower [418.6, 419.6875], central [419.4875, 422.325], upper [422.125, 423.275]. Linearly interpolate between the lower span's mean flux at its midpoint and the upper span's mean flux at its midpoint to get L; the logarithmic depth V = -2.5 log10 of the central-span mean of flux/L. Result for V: -0.15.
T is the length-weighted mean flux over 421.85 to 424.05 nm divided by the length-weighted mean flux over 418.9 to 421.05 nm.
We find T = 0.85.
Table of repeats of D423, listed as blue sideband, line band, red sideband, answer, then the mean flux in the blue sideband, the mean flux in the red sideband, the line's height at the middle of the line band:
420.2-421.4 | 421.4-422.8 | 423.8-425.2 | 0.21 nm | 0.778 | 0.73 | 0.761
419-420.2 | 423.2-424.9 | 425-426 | -0.11 nm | 0.712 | 0.669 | 0.68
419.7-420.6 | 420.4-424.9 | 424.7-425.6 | -0.13 nm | 0.7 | 0.667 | 0.683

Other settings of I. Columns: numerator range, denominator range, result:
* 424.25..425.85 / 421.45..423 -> 1.13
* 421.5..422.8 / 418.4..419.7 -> 0.89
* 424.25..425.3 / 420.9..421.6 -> 0.93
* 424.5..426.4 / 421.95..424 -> 1.14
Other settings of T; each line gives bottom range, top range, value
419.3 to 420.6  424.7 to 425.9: 0.95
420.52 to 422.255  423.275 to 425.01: 0.94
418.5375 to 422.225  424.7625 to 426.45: 0.93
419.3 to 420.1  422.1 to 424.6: 0.92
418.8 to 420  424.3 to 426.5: 0.98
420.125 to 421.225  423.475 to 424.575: 0.96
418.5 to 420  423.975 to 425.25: 1.01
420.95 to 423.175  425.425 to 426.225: 1.05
